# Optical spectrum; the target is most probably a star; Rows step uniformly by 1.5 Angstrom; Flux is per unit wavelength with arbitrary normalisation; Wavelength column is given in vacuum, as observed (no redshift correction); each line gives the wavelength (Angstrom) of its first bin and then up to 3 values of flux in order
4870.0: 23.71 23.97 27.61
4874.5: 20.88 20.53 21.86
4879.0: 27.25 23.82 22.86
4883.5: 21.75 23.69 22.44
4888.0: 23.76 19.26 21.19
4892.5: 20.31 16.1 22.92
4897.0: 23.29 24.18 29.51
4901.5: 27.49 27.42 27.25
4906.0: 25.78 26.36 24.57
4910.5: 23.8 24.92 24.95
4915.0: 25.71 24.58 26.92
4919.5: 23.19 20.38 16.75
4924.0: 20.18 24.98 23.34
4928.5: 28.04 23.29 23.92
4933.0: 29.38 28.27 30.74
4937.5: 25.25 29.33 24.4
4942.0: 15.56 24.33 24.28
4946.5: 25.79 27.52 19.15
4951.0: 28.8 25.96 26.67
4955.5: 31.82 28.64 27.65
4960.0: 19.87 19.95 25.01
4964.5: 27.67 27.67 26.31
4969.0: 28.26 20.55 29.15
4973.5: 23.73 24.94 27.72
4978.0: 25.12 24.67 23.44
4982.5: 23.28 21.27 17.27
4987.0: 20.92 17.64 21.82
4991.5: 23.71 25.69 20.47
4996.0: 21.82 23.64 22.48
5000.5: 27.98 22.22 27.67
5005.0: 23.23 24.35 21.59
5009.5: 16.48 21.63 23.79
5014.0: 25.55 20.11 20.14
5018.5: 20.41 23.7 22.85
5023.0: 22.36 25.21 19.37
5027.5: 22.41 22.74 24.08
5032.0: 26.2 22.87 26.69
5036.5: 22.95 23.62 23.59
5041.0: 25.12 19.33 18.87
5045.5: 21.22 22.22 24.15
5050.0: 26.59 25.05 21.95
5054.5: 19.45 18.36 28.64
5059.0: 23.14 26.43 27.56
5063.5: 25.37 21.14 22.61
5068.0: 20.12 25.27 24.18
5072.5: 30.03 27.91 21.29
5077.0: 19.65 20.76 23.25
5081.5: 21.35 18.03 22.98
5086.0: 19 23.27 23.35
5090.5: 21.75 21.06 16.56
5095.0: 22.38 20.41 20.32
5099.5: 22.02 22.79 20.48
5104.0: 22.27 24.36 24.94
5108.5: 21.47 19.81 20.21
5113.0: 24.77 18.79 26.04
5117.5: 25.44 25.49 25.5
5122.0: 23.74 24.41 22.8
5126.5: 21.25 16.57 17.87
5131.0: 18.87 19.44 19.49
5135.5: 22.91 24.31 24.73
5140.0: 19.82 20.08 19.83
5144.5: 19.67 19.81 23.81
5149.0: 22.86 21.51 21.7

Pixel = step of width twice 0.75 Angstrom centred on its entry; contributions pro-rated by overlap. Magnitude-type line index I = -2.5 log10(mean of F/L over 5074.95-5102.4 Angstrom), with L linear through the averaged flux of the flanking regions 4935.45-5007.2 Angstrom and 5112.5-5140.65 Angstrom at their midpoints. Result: 0.082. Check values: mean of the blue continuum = 24.5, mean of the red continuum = 22.2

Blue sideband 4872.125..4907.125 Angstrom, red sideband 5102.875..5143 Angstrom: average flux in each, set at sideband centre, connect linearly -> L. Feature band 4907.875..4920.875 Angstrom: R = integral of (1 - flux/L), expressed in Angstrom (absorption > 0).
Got -0.7 Angstrom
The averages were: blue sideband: 23.6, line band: 24.7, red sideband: 22.1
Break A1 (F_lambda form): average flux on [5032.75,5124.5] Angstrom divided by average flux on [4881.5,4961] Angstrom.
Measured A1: 0.9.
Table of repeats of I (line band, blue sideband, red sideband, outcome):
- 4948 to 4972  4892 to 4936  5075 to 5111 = -0.09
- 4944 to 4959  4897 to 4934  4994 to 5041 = -0.10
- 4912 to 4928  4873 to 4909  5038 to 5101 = 0.01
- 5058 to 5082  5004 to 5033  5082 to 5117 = -0.09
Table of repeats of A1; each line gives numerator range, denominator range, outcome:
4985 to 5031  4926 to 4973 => 0.87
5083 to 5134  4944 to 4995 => 0.89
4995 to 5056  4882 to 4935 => 0.95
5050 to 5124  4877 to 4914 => 0.95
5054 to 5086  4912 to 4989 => 0.94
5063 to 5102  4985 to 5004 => 0.98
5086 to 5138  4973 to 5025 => 0.96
